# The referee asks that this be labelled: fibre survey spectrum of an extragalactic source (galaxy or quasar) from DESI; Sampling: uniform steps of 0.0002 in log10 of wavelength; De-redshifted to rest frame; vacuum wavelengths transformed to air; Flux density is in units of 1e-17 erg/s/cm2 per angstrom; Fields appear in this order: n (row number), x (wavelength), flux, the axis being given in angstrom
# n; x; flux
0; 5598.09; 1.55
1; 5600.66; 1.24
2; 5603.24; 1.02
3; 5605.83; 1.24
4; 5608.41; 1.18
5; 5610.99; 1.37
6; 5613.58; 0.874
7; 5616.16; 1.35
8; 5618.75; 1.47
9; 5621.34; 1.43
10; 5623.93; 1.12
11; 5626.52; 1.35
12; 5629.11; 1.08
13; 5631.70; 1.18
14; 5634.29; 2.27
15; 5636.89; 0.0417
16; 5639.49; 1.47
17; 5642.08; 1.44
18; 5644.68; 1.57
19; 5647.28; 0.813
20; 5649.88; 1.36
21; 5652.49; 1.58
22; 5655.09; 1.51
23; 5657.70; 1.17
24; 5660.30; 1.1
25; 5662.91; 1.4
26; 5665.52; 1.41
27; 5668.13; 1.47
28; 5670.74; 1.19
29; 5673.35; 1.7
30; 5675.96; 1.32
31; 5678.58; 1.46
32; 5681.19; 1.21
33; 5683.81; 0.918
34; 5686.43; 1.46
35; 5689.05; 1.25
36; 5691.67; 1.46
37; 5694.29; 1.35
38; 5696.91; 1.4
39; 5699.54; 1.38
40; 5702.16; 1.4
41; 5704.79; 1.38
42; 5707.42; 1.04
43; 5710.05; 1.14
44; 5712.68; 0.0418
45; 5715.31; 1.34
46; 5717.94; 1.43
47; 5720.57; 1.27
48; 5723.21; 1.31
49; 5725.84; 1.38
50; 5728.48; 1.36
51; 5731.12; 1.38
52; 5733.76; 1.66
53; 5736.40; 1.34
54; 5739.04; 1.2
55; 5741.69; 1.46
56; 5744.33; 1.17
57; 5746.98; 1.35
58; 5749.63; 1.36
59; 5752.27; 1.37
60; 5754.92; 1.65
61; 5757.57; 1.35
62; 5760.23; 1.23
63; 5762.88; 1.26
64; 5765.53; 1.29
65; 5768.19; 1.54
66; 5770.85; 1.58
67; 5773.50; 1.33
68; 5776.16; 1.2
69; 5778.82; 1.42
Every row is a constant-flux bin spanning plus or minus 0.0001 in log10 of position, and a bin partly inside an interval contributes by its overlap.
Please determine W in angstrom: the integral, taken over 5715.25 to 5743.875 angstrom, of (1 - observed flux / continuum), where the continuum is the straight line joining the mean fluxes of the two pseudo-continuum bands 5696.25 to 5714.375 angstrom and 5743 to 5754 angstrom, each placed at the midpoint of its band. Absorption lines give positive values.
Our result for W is -3.33 angstrom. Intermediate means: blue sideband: 1.11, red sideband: 1.33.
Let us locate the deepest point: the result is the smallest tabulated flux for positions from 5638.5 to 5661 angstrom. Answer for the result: 0.813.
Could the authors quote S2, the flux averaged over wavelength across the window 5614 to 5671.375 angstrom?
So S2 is 1.3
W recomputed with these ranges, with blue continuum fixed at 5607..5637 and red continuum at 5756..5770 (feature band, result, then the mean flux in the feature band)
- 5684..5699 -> -0.45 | 1.35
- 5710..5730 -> 2.46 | 1.16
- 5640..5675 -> -1.96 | 1.36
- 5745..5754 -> -0.13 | 1.36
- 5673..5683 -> -0.52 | 1.37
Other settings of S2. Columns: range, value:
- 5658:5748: 1.3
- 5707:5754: 1.26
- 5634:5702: 1.32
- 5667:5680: 1.43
